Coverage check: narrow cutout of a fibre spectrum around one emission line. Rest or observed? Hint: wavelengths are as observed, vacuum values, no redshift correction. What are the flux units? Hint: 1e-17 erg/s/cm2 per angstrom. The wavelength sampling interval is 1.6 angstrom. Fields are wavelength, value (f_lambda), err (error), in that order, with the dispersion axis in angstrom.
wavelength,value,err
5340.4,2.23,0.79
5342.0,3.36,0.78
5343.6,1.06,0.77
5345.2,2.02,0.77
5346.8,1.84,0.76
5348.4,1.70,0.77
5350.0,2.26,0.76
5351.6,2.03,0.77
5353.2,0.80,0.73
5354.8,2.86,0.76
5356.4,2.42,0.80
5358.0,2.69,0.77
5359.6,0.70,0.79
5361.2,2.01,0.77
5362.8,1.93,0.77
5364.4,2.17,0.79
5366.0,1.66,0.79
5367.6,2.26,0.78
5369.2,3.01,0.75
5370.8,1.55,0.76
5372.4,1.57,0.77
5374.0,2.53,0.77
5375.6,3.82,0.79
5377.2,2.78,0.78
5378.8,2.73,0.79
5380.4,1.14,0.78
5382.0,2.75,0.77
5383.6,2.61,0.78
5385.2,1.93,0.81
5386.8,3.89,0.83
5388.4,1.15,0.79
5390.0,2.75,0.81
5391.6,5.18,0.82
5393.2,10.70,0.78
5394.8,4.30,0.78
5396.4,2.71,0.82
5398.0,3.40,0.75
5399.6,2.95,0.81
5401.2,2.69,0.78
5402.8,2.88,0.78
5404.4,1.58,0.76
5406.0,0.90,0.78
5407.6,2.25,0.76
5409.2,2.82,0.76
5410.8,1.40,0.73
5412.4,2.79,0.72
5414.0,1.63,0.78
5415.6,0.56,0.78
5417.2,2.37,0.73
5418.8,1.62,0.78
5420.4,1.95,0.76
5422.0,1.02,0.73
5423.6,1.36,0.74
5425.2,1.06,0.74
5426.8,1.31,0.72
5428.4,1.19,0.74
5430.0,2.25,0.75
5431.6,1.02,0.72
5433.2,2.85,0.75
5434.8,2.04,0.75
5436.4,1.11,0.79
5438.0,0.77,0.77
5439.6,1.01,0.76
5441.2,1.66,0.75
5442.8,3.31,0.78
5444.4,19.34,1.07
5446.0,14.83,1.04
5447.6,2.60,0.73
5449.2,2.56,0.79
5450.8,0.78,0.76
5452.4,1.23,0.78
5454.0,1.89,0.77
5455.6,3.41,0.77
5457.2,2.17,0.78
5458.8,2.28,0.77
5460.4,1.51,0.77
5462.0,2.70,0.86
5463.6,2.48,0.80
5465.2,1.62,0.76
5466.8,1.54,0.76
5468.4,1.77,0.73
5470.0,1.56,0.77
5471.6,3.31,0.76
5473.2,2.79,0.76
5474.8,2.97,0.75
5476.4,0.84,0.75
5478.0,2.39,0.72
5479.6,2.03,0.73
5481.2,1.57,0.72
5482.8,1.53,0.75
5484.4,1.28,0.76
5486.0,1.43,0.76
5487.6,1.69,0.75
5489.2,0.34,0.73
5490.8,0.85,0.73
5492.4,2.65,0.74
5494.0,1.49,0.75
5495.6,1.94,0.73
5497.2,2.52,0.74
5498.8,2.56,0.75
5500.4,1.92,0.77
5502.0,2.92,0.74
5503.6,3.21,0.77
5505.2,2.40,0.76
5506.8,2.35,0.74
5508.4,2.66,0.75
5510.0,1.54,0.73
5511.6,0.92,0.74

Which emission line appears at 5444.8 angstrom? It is [O III]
